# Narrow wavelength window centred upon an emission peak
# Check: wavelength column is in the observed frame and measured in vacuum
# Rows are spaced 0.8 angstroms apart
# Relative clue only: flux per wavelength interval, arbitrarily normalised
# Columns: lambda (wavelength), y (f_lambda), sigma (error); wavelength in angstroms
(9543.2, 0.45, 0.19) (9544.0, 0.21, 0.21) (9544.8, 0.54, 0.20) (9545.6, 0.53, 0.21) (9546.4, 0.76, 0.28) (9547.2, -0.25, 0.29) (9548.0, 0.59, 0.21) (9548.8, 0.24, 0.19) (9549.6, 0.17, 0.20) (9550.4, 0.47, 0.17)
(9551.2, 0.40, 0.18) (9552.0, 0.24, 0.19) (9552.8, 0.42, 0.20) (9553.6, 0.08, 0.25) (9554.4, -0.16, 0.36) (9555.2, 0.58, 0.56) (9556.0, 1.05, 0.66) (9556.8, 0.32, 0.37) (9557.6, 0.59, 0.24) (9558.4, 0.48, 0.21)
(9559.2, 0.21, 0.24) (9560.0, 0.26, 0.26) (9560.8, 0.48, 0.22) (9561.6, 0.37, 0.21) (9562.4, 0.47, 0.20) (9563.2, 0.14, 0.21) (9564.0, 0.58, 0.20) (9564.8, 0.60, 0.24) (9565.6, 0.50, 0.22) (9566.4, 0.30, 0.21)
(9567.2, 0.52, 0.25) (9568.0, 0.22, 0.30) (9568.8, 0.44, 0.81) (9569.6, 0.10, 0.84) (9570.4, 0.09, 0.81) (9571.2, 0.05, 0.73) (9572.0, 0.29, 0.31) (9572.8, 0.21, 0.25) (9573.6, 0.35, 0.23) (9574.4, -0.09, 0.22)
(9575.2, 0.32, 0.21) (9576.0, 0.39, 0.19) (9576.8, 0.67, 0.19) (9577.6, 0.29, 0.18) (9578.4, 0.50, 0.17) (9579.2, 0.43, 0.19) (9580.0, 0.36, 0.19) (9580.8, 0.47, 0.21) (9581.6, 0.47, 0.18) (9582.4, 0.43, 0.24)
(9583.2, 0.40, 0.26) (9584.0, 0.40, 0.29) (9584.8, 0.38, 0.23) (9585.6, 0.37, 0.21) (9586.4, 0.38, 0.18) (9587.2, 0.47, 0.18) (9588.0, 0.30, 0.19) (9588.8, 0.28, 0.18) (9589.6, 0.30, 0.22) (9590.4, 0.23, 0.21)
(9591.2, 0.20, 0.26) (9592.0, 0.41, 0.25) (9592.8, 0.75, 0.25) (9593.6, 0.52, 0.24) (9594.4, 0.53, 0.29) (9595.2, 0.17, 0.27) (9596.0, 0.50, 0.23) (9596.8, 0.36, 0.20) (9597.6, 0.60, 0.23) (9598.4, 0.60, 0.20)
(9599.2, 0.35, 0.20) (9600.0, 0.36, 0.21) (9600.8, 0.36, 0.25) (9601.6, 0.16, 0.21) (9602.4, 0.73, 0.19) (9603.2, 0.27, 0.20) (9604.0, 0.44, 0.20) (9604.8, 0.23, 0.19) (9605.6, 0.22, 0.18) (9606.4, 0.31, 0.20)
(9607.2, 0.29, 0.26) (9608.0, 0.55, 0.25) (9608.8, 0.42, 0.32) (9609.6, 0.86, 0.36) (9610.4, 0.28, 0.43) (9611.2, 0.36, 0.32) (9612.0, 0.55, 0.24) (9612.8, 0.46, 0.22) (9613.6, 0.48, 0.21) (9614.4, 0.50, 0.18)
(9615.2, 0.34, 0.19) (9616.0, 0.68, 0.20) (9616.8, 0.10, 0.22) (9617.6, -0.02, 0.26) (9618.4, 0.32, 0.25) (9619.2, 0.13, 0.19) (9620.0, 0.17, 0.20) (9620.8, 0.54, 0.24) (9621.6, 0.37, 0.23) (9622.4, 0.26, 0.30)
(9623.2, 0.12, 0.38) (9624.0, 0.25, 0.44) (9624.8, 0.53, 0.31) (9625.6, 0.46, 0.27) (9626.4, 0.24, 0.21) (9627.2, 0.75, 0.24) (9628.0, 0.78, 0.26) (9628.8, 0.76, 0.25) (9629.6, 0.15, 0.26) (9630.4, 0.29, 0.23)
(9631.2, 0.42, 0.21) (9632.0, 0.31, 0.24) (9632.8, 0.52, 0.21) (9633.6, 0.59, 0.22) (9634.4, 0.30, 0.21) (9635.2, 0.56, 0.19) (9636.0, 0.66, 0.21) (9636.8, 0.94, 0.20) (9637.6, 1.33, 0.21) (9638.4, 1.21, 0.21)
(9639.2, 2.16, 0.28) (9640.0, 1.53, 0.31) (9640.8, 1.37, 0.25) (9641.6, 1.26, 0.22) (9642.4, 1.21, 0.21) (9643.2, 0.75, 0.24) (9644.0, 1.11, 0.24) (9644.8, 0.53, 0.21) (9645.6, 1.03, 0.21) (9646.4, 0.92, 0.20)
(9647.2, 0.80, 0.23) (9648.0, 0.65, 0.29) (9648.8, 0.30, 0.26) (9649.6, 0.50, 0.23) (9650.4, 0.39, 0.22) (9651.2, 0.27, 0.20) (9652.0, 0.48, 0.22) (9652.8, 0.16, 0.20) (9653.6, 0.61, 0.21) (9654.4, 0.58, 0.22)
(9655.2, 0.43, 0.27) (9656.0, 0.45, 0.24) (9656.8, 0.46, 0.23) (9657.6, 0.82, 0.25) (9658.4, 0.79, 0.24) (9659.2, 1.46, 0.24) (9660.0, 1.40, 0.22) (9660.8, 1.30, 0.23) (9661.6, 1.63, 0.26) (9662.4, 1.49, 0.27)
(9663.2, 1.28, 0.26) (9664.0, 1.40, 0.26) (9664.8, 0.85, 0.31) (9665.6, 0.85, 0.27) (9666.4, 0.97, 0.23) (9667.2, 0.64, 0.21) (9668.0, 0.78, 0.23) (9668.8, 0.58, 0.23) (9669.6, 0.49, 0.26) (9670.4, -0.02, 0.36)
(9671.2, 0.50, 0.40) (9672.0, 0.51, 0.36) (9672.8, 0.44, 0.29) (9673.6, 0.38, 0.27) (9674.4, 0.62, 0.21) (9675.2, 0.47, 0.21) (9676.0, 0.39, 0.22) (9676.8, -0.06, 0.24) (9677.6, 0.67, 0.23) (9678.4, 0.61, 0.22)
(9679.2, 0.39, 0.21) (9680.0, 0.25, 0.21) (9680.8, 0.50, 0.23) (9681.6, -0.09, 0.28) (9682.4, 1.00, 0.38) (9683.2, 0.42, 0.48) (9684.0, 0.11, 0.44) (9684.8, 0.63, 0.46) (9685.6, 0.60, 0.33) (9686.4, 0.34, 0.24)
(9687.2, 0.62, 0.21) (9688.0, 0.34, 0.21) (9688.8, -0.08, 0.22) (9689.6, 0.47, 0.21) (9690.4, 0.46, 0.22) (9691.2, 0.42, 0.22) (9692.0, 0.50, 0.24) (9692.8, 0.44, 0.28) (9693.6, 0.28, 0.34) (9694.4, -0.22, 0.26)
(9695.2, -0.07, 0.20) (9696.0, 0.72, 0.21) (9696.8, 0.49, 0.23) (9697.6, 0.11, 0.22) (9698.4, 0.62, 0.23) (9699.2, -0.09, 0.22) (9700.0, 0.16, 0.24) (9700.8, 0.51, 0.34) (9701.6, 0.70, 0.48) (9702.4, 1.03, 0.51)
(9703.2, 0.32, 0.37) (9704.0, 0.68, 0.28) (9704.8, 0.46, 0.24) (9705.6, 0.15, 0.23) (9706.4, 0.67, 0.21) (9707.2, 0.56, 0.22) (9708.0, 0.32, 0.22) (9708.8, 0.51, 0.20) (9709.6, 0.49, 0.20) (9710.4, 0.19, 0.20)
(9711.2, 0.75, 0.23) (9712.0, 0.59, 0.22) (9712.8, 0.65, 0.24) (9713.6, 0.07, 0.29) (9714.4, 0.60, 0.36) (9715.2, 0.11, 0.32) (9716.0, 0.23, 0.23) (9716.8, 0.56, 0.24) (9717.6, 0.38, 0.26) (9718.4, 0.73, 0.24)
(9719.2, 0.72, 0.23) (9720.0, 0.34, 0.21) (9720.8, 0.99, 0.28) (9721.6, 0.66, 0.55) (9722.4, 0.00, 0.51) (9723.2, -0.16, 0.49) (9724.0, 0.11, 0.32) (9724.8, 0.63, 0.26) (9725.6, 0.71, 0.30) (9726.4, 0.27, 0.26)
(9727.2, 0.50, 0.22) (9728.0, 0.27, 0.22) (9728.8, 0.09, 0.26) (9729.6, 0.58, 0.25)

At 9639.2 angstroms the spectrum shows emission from [S II] 6716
